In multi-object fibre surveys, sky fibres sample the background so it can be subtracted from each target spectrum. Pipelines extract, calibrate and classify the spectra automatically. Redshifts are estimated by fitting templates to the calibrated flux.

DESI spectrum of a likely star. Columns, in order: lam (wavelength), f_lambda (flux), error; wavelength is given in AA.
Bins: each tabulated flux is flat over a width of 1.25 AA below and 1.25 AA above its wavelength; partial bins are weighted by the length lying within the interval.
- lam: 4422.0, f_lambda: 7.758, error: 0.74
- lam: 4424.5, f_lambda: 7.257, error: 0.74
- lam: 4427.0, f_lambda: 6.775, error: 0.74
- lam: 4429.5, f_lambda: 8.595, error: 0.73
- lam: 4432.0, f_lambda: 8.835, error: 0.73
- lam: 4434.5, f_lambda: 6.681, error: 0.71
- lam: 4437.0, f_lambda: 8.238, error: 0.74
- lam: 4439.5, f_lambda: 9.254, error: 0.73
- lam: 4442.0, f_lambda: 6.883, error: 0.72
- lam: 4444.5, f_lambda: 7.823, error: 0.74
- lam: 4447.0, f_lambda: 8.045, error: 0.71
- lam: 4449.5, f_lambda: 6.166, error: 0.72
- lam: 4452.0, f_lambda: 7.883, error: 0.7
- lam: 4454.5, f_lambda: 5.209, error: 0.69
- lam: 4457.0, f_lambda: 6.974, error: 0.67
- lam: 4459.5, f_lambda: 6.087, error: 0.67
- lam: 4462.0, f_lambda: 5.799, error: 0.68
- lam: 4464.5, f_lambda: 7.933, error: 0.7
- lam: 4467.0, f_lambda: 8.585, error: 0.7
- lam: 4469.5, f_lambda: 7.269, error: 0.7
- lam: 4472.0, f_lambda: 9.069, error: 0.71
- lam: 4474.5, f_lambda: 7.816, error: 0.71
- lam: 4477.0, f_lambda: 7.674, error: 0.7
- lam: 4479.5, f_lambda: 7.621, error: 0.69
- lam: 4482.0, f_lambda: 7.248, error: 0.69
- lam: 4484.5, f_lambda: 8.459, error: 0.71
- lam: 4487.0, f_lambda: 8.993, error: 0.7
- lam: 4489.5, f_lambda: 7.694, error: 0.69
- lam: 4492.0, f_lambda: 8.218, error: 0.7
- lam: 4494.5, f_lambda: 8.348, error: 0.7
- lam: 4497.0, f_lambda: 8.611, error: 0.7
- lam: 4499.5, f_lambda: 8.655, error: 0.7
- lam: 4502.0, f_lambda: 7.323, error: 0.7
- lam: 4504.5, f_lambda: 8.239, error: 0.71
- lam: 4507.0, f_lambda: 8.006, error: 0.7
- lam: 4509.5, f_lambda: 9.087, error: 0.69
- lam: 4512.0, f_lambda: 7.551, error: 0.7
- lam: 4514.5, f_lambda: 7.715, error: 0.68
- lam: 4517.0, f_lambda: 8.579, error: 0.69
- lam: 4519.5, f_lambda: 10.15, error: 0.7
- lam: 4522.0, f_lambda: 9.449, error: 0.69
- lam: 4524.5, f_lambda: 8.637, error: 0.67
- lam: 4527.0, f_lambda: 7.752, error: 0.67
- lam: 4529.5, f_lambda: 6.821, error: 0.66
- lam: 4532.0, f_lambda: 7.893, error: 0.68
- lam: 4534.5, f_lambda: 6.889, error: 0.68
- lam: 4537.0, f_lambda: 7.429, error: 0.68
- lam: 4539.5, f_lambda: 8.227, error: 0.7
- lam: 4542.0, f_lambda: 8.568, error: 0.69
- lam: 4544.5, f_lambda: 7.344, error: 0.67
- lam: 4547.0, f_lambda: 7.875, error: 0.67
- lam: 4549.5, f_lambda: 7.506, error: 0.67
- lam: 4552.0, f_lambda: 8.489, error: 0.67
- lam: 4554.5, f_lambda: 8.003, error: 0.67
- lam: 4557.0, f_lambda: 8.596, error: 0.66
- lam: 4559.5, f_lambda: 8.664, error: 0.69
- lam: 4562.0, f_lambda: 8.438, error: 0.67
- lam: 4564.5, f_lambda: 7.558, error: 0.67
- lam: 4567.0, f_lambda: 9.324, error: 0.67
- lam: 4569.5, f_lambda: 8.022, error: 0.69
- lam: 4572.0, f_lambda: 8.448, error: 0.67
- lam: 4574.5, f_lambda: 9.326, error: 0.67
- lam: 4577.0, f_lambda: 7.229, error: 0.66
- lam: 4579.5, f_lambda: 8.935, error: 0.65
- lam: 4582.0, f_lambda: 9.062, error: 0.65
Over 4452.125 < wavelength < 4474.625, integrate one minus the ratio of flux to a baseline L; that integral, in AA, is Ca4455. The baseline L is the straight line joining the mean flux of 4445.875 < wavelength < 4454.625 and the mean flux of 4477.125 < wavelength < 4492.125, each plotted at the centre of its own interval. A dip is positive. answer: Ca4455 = 0.6 AA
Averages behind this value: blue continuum 7.02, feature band 7.2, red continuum 8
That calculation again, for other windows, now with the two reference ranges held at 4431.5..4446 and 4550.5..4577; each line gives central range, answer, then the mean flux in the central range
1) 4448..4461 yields 2.4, 6.48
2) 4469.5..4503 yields 0.0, 8.11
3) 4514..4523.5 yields -1.0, 9.06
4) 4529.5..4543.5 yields 1.0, 7.71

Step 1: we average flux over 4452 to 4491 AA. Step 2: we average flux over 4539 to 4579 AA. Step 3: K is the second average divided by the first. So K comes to 1.1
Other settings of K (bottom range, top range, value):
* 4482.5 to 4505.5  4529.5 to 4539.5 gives 0.90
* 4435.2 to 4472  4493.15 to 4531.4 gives 1.13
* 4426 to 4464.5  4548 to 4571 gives 1.13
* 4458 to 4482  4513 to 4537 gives 1.09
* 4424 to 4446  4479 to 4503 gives 1.04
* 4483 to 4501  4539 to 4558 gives 0.96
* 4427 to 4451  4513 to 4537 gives 1.05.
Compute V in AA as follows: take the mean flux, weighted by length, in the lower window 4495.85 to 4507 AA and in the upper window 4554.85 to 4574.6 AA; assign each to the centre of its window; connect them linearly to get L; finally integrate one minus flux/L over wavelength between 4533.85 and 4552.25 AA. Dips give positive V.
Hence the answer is 1.30 AA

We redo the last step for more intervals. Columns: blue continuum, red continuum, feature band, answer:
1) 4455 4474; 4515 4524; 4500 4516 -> 1.40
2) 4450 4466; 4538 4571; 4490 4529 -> -4.70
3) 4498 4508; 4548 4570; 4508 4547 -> 0.17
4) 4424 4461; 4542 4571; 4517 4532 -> -1.04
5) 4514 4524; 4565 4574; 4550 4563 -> 0.46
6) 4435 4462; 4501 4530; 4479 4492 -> -0.39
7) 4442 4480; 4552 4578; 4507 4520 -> -1.02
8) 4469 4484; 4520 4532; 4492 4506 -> -0.35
